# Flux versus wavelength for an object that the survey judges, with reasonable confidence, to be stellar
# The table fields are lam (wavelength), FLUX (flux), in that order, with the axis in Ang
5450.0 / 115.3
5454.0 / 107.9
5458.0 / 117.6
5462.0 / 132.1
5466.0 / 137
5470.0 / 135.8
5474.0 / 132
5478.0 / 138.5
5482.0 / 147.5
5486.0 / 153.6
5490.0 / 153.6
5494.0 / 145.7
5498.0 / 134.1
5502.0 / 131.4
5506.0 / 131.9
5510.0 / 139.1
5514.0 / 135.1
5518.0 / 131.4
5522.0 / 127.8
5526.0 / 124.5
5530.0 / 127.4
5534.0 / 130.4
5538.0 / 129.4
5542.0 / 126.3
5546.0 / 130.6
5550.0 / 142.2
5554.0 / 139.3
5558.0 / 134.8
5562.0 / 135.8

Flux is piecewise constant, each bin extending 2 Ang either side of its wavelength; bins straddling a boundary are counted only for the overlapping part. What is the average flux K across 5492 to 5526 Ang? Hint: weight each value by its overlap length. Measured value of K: 134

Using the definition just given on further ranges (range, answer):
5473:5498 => 145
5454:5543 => 134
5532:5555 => 133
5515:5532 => 128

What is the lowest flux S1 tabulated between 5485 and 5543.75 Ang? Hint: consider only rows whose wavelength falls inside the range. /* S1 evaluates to 124.5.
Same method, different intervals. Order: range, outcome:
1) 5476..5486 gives 138.5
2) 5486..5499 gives 134.1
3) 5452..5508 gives 107.9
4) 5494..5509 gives 131.4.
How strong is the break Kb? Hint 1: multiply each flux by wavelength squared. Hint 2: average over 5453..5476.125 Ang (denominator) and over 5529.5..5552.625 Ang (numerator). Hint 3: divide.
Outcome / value 1.06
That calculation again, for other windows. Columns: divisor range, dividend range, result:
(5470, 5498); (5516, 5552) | 0.92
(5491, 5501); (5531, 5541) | 0.93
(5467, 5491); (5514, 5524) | 0.93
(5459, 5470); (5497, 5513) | 1.02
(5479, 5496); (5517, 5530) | 0.86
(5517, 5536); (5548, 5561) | 1.09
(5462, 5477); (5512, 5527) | 0.98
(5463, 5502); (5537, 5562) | 0.97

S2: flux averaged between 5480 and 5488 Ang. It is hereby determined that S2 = 151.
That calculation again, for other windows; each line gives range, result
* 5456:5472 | 131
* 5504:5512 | 136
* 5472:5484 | 139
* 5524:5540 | 128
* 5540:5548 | 128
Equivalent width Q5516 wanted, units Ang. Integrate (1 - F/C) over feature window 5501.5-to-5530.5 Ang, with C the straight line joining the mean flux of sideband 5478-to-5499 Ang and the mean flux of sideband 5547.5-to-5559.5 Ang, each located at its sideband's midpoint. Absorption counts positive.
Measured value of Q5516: 2.44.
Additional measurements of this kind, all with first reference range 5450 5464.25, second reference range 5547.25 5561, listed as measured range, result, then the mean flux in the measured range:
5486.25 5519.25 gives -2.8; 139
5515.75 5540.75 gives 0.8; 128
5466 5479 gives -1.4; 135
